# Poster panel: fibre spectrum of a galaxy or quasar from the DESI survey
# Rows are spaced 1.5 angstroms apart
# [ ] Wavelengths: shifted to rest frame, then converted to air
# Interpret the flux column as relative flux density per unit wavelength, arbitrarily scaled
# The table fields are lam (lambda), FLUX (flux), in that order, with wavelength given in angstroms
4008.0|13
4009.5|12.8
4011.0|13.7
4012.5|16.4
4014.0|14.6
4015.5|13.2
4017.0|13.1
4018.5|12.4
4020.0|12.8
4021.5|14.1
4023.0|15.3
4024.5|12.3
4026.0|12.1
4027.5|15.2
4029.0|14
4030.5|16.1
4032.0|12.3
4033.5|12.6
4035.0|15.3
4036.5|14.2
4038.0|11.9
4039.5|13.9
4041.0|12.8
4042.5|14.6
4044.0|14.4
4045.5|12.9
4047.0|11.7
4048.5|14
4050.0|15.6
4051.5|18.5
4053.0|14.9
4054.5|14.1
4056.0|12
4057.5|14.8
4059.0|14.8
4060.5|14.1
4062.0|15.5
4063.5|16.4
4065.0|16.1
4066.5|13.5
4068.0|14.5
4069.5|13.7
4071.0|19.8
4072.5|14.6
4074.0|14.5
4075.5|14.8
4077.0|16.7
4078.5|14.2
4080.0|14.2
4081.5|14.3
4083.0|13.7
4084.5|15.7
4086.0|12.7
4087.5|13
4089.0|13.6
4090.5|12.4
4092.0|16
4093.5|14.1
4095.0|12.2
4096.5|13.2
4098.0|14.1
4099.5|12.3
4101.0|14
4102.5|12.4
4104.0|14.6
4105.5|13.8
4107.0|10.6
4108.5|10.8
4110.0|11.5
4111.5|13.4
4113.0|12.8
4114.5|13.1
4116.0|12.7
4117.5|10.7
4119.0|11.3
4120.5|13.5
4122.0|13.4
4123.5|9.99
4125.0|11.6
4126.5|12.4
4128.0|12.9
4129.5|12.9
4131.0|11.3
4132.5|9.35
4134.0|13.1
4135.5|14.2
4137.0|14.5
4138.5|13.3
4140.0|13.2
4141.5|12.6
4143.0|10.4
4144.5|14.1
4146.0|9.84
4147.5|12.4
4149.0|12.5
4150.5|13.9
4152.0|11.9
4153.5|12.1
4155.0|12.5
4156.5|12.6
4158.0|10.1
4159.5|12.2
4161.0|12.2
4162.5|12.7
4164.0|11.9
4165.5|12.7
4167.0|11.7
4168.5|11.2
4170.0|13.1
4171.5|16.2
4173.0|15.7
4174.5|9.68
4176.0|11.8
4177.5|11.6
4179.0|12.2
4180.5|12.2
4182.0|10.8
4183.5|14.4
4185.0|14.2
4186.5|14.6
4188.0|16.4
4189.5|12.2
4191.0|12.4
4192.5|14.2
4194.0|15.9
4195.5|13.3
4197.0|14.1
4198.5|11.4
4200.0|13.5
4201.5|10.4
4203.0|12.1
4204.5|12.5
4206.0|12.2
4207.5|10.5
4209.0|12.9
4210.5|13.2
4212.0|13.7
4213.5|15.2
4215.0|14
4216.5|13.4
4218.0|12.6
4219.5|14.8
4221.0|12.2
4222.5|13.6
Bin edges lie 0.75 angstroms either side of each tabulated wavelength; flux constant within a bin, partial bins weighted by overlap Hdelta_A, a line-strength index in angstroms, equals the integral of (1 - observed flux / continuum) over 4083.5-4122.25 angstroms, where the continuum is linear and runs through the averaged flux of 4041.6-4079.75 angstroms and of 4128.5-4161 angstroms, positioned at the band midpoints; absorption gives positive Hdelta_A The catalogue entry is 1.7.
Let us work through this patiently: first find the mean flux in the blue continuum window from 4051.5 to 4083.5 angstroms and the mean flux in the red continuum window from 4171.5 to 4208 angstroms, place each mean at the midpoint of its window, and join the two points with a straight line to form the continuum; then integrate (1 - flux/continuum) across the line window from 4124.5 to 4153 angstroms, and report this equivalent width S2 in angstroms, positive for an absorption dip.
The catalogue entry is 2.7 angstroms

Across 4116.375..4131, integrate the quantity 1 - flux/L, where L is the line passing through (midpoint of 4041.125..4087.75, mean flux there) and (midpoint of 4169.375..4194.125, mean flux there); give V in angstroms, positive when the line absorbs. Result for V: 2.01 angstroms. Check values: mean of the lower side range 14.6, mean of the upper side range 13.3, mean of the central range 12.1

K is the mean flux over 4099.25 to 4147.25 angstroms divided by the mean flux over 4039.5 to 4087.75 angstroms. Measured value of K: 0.8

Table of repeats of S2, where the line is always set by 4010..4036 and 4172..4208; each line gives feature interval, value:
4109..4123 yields 0.9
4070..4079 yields -1.5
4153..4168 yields 1.1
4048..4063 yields -1.3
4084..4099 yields -0.2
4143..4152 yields 0.6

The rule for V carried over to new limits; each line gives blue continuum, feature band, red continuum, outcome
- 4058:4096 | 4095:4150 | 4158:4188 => 5.0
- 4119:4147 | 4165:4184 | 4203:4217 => 0.2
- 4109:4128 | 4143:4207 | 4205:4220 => 0.7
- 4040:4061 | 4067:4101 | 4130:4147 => -1.9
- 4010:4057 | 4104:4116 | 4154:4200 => 0.8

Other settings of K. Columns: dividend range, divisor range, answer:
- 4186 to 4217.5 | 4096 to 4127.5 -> 1.06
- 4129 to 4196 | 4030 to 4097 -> 0.89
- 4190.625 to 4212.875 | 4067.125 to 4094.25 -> 0.88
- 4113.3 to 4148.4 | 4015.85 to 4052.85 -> 0.89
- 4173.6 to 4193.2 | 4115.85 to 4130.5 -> 1.06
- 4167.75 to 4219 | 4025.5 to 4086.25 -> 0.90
